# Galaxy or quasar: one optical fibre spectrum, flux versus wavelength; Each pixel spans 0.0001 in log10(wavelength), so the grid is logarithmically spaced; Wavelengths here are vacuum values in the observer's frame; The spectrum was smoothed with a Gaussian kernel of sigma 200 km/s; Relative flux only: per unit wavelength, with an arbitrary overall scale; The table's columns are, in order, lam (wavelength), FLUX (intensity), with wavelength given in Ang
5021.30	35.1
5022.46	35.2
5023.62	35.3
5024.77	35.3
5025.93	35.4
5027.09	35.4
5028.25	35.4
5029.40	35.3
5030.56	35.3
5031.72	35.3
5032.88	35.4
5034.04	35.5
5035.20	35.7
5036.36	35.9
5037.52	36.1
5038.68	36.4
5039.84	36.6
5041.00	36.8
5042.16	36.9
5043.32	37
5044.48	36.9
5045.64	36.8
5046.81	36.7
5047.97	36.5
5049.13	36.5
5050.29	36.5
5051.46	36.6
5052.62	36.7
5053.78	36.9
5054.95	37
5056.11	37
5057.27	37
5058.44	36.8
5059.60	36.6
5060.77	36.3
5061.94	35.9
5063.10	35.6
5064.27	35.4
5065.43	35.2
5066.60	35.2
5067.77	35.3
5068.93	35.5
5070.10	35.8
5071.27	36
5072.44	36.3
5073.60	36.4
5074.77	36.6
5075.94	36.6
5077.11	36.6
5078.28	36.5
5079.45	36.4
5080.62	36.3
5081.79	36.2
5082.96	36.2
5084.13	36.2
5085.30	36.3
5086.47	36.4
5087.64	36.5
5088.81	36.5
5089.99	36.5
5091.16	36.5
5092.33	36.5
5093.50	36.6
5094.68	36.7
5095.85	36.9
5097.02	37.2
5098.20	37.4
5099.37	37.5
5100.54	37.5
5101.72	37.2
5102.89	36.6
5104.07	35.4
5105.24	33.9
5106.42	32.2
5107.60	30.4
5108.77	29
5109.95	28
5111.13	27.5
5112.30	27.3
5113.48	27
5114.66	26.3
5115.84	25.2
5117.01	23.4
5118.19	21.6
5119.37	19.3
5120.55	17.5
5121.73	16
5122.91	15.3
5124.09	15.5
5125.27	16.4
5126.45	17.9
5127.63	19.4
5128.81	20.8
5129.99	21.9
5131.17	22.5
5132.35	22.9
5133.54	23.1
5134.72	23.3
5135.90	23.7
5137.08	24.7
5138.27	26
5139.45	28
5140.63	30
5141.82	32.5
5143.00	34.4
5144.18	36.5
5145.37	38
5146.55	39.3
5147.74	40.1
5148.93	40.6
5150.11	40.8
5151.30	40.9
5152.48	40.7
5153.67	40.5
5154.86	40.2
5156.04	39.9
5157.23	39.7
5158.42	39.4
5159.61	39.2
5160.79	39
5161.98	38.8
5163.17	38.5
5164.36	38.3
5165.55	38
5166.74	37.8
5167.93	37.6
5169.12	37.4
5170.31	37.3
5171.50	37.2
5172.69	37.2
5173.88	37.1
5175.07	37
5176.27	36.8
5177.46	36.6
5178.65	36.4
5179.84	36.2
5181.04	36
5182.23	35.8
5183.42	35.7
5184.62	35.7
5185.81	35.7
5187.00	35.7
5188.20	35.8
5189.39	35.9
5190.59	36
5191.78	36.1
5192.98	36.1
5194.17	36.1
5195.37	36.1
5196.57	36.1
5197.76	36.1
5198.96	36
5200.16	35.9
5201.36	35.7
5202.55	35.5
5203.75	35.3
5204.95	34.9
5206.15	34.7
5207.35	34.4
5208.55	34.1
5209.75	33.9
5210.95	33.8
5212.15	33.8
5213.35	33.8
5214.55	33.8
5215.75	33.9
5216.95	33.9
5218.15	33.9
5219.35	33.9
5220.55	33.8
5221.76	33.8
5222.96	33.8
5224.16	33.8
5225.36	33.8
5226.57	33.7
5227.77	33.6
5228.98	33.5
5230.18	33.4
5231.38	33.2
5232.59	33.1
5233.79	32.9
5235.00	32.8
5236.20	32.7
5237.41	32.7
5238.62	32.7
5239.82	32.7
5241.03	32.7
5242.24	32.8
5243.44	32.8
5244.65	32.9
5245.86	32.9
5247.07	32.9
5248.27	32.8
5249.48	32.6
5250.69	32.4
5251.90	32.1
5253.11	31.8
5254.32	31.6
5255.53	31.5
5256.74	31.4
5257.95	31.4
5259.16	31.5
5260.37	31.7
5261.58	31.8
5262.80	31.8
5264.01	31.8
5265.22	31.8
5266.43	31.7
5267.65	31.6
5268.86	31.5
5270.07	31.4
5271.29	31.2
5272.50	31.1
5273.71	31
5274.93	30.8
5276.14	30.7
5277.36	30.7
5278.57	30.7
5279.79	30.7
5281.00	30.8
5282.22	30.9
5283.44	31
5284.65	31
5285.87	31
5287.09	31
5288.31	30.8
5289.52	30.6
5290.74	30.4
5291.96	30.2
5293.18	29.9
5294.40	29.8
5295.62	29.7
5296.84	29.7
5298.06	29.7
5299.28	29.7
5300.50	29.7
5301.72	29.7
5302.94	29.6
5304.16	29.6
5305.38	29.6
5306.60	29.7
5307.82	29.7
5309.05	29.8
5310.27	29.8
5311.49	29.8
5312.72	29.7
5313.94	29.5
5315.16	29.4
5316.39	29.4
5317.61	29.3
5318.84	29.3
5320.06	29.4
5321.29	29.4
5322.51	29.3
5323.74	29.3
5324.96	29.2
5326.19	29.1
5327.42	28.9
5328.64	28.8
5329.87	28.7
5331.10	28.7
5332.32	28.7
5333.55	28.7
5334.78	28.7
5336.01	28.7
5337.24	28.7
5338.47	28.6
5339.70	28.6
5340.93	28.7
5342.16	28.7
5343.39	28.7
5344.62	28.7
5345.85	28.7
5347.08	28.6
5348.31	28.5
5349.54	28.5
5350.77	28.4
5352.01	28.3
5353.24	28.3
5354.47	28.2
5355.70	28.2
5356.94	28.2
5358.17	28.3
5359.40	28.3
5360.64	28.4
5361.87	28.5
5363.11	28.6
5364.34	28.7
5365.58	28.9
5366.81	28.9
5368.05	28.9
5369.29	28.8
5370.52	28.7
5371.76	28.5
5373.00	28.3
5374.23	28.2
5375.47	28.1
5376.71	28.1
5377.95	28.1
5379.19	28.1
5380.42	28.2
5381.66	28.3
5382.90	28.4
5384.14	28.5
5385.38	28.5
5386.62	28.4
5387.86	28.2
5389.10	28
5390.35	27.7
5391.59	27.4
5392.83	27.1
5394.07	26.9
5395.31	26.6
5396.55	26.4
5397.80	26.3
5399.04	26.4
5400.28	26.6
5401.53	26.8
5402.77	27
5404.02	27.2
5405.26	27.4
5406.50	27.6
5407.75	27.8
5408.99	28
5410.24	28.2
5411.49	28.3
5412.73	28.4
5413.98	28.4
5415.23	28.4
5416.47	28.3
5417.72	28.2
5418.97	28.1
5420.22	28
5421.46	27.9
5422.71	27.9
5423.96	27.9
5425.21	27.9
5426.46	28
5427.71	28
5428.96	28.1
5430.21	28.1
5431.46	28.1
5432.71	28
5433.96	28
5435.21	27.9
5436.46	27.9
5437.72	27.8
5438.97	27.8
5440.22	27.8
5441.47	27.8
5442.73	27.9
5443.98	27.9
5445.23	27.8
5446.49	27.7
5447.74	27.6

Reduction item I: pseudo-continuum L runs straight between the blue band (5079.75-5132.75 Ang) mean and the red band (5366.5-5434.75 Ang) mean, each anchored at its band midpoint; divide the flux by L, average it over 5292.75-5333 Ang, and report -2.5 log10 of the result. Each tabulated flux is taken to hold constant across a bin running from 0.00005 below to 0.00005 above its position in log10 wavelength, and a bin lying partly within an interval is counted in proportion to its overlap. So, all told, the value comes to -0.04 mag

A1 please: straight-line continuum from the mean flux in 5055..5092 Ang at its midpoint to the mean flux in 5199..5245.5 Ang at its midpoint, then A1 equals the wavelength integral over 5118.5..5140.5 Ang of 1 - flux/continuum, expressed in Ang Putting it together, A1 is 8.91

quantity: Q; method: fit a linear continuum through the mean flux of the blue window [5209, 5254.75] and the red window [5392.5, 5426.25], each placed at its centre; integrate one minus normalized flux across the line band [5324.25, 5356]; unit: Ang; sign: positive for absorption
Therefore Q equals 1.2 Ang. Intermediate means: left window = 33.2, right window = 27.6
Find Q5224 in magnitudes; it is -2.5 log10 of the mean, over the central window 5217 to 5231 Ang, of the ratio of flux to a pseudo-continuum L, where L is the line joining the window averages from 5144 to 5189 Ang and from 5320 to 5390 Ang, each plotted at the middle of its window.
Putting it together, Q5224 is 0.04 mag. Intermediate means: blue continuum 38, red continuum 28.6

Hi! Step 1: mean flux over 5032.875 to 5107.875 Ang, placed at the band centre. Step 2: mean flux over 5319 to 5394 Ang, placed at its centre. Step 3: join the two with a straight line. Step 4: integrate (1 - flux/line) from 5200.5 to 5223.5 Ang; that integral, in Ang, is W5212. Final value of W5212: -1.31 Ang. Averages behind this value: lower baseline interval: 36.2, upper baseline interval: 28.5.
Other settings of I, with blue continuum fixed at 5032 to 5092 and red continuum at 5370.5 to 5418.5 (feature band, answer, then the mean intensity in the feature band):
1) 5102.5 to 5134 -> 0.40 mag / 24.1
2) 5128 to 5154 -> 0.10 mag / 31.2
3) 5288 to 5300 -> 0.01 mag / 30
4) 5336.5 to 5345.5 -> 0.02 mag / 28.7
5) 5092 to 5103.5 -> -0.05 mag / 37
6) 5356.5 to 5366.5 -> 0.00 mag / 28.5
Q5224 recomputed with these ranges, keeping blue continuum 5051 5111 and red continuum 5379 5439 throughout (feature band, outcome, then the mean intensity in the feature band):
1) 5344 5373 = 0.02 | 28.5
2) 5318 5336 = 0.03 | 29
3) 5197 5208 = -0.08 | 35.4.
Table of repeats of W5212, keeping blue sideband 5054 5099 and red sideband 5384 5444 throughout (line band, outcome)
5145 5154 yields -1.5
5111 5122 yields 3.8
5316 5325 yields 0.2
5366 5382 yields 0.2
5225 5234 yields -0.3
